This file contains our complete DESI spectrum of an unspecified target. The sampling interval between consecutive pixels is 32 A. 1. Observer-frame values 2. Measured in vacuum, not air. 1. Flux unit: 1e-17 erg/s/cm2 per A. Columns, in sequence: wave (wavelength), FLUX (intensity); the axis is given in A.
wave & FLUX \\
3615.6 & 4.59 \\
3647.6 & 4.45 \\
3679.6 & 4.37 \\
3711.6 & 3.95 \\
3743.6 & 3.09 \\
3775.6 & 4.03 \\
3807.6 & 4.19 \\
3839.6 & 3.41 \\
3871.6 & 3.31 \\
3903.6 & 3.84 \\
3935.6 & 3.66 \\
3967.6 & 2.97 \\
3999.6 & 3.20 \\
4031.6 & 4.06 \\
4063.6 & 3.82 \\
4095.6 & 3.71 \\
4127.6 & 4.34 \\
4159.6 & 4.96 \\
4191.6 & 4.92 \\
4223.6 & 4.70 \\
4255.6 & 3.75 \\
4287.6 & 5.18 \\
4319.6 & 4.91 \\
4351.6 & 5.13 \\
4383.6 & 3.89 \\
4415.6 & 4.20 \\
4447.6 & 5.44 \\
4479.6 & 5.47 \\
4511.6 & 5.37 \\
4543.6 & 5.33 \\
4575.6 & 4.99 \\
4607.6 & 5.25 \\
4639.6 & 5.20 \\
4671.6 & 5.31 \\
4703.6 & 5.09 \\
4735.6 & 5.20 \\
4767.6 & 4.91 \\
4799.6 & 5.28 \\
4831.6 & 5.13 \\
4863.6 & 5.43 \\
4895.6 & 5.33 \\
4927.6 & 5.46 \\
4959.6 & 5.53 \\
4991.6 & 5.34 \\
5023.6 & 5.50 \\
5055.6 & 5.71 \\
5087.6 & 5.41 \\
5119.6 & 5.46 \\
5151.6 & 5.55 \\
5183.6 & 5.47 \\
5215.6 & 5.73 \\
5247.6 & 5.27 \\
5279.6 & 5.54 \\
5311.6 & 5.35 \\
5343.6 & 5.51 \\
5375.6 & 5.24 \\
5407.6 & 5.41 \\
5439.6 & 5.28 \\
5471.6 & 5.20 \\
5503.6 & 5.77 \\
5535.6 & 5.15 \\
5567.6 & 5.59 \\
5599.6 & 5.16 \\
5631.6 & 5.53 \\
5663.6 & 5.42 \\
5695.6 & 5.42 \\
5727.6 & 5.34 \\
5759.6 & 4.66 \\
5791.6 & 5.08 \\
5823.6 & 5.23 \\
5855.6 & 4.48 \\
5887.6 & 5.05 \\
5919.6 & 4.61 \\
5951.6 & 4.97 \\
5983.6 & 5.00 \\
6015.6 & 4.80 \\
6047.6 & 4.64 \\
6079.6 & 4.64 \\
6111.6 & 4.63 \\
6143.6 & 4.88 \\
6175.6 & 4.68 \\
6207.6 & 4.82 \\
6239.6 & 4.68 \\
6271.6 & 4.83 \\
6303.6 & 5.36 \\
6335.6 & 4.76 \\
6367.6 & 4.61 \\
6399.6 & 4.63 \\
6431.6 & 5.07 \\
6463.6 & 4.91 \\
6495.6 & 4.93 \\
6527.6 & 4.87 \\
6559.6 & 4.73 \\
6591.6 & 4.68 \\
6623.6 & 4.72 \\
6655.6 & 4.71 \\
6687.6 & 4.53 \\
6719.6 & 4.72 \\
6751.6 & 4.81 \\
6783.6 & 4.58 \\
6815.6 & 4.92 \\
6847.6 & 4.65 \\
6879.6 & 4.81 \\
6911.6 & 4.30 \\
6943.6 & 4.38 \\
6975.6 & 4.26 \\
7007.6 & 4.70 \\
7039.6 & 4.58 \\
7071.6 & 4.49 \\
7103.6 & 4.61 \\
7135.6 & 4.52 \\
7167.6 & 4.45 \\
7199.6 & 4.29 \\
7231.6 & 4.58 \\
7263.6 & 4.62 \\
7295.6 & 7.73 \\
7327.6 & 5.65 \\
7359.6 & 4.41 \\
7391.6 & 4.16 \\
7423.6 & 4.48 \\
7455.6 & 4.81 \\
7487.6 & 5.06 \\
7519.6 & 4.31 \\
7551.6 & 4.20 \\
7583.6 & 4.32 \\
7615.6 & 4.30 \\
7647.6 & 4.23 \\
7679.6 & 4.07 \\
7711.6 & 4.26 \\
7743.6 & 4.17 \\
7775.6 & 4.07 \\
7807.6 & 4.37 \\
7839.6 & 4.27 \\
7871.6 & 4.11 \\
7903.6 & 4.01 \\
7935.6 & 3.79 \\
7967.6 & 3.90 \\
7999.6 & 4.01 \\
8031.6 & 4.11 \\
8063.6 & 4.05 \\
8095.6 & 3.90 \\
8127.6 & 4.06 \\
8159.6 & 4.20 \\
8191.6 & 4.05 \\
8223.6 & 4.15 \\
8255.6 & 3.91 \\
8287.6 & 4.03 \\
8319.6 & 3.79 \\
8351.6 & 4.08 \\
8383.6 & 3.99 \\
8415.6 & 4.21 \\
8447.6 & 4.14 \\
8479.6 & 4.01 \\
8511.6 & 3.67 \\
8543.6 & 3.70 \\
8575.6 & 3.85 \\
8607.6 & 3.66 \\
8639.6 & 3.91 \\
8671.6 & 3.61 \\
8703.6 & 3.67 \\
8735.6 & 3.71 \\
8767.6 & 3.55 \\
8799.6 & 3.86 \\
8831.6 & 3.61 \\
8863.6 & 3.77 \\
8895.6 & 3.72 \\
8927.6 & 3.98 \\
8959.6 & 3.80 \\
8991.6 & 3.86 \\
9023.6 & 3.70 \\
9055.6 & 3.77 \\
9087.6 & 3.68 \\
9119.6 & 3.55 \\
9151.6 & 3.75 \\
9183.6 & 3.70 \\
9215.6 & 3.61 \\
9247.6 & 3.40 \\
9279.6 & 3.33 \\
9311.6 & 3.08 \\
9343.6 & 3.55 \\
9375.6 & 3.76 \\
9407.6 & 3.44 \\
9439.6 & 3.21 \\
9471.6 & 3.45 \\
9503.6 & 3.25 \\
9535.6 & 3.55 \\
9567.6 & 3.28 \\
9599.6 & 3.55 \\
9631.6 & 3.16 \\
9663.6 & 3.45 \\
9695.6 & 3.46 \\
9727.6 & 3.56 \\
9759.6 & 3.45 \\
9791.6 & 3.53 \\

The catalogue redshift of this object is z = 0.111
